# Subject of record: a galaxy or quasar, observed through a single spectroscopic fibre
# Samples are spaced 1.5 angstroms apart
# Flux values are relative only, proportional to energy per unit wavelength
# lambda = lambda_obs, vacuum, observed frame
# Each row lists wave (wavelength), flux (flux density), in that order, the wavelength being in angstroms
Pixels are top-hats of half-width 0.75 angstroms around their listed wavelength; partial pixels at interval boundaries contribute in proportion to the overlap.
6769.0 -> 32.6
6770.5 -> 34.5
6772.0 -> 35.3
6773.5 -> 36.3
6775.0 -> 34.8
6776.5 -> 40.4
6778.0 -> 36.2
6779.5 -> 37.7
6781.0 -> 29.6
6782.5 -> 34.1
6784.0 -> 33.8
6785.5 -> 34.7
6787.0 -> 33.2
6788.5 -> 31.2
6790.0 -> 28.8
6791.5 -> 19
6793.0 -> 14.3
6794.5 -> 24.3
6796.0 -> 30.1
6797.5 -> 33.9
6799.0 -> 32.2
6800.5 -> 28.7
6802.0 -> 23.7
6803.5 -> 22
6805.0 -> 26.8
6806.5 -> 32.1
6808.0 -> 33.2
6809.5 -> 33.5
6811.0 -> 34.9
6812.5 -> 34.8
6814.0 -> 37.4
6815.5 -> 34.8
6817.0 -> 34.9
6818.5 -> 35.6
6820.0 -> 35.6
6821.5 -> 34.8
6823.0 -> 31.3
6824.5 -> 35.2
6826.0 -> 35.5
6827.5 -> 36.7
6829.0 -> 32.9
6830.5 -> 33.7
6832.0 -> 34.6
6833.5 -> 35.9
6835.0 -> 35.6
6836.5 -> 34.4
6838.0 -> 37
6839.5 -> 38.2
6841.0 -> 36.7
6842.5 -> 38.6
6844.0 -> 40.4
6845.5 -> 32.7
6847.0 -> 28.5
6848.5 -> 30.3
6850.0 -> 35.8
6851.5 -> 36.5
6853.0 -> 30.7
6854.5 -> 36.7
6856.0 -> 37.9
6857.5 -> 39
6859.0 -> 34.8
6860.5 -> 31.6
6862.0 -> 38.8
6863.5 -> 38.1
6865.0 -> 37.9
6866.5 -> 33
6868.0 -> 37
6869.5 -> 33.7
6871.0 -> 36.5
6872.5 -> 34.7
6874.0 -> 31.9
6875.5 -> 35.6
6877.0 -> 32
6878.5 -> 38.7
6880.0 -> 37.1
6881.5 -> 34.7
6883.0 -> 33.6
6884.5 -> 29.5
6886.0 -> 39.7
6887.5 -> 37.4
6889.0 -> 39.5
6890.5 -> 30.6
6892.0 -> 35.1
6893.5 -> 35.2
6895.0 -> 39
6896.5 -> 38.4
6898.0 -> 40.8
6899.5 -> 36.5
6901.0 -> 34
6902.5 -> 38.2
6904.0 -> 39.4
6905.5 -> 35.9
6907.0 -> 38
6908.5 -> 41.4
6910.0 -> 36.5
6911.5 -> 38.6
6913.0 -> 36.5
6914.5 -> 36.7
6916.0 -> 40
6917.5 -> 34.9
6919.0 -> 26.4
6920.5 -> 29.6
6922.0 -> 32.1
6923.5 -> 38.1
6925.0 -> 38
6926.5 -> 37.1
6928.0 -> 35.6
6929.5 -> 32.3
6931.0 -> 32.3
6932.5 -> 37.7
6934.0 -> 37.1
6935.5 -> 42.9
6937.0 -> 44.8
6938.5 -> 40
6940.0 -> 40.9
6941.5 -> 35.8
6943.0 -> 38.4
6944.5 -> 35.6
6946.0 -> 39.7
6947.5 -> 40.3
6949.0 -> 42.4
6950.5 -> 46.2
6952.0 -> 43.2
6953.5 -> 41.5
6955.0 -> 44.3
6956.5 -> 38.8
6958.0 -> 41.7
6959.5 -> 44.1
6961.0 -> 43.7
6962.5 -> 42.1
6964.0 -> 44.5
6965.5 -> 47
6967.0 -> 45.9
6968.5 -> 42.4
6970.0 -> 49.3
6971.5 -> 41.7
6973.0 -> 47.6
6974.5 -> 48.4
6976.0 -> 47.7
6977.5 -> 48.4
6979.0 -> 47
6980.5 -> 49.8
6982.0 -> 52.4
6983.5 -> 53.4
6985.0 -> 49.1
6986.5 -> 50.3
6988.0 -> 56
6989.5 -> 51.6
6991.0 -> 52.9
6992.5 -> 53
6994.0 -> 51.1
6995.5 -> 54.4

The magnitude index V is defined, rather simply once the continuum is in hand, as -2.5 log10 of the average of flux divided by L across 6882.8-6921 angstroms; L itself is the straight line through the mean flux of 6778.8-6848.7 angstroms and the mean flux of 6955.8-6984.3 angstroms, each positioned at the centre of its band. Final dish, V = 0.11 mag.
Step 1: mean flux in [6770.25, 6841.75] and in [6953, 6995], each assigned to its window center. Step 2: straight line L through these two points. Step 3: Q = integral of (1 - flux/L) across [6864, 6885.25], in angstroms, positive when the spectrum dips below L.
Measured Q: 2.20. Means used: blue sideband 32.8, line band 34.7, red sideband 47.4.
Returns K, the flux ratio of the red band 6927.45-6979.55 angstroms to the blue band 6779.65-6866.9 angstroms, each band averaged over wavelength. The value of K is 1.3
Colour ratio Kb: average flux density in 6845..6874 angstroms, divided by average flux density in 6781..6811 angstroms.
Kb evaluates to 1.20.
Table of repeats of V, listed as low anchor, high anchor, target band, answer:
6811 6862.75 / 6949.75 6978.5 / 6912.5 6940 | 0.15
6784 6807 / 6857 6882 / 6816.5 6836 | -0.12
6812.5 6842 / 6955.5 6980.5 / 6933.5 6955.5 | 0.07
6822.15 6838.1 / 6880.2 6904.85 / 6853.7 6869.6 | -0.02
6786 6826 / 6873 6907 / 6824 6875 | -0.06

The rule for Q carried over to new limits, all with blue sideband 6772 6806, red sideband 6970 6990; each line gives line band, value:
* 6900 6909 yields 0.91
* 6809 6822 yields -0.85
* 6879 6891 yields 1.36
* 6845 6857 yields 0.93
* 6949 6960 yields 0.97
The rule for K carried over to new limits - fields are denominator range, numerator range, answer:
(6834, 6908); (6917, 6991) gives 1.18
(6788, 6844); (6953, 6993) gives 1.46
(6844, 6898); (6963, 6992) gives 1.38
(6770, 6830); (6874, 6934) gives 1.12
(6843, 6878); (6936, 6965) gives 1.19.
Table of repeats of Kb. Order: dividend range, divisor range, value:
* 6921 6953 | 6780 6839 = 1.21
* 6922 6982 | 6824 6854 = 1.20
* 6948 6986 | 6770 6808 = 1.49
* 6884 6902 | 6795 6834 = 1.11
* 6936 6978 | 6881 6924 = 1.19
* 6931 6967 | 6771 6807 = 1.35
